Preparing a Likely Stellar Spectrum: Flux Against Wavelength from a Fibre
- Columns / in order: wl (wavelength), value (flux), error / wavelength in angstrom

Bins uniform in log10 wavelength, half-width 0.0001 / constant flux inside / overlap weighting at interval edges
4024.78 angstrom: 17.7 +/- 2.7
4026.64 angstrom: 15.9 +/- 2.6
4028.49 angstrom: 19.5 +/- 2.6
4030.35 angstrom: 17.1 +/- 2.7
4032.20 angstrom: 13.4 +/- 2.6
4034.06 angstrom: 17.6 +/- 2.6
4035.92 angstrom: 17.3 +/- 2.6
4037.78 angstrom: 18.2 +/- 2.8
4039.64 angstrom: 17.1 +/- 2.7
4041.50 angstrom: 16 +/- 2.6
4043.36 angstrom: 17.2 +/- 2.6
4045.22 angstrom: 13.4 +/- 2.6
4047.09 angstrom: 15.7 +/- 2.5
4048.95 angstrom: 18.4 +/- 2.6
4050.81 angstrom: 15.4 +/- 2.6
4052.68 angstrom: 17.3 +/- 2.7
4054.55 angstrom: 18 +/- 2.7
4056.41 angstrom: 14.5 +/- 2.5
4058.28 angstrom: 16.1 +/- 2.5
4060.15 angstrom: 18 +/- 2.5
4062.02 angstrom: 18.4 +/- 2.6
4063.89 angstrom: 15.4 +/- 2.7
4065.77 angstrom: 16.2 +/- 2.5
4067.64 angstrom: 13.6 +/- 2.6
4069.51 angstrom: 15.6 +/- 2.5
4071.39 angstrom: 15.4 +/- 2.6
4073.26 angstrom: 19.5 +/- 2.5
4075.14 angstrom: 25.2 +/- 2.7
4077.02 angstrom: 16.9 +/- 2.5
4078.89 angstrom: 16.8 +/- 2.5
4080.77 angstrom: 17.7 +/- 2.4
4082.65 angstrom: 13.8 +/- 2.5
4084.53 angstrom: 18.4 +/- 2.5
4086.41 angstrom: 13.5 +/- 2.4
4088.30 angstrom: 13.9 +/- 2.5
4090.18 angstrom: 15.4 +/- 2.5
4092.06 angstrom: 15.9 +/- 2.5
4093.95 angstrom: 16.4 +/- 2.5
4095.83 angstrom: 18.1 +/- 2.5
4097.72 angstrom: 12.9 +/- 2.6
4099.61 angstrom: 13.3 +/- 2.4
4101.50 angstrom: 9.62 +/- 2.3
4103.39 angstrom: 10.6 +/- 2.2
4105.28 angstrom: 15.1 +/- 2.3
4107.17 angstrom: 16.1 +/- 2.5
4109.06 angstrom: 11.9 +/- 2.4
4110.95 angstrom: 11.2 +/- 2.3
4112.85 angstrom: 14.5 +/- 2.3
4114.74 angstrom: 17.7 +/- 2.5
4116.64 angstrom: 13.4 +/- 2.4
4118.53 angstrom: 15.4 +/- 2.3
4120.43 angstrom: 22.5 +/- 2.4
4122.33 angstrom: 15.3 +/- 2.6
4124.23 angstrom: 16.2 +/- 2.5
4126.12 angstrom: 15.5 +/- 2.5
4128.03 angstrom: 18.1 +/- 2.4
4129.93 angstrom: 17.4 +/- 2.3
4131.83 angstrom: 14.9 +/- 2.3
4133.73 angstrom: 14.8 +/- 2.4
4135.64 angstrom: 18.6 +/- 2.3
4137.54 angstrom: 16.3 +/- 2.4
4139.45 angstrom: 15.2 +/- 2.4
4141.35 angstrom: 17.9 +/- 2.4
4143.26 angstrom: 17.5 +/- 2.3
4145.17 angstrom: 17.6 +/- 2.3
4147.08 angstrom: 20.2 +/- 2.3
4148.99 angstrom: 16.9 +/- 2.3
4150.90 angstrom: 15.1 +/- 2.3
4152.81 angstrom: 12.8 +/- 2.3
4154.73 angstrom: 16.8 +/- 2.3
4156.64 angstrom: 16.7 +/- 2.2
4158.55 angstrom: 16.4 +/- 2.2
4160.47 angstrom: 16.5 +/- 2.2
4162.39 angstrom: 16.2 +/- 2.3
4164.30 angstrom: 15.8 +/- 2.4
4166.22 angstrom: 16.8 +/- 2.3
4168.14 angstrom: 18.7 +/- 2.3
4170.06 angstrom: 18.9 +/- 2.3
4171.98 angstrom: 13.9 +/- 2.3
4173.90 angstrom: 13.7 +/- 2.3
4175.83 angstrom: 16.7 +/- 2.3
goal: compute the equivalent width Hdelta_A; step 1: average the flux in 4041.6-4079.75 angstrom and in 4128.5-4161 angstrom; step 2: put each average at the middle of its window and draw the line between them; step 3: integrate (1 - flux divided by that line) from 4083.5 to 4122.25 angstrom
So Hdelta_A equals 4.4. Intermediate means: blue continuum 16.8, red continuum 16.6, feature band 14.8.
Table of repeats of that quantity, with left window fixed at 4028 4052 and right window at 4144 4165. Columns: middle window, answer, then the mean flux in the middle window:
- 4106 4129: 1.2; 15.6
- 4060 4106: 2.1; 15.8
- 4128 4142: 0.0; 16.5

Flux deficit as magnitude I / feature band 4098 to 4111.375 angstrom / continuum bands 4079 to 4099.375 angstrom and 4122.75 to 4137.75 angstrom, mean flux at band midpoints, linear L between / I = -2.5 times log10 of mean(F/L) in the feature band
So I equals 0.25 mag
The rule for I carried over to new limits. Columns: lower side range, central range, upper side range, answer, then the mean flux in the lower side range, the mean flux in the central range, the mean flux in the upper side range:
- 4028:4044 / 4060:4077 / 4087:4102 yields -0.12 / 17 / 17.4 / 14.6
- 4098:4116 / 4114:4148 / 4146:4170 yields -0.14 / 13.3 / 16.9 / 16.7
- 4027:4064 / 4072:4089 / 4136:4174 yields -0.04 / 16.7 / 17.3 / 16.6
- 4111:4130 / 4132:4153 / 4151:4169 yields -0.03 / 16.3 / 16.7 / 16.2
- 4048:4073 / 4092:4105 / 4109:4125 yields 0.15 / 16.4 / 13.7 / 15.5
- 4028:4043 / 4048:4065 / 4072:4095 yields 0.01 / 17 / 16.8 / 16.9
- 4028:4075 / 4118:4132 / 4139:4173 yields -0.02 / 16.7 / 17.1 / 16.7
